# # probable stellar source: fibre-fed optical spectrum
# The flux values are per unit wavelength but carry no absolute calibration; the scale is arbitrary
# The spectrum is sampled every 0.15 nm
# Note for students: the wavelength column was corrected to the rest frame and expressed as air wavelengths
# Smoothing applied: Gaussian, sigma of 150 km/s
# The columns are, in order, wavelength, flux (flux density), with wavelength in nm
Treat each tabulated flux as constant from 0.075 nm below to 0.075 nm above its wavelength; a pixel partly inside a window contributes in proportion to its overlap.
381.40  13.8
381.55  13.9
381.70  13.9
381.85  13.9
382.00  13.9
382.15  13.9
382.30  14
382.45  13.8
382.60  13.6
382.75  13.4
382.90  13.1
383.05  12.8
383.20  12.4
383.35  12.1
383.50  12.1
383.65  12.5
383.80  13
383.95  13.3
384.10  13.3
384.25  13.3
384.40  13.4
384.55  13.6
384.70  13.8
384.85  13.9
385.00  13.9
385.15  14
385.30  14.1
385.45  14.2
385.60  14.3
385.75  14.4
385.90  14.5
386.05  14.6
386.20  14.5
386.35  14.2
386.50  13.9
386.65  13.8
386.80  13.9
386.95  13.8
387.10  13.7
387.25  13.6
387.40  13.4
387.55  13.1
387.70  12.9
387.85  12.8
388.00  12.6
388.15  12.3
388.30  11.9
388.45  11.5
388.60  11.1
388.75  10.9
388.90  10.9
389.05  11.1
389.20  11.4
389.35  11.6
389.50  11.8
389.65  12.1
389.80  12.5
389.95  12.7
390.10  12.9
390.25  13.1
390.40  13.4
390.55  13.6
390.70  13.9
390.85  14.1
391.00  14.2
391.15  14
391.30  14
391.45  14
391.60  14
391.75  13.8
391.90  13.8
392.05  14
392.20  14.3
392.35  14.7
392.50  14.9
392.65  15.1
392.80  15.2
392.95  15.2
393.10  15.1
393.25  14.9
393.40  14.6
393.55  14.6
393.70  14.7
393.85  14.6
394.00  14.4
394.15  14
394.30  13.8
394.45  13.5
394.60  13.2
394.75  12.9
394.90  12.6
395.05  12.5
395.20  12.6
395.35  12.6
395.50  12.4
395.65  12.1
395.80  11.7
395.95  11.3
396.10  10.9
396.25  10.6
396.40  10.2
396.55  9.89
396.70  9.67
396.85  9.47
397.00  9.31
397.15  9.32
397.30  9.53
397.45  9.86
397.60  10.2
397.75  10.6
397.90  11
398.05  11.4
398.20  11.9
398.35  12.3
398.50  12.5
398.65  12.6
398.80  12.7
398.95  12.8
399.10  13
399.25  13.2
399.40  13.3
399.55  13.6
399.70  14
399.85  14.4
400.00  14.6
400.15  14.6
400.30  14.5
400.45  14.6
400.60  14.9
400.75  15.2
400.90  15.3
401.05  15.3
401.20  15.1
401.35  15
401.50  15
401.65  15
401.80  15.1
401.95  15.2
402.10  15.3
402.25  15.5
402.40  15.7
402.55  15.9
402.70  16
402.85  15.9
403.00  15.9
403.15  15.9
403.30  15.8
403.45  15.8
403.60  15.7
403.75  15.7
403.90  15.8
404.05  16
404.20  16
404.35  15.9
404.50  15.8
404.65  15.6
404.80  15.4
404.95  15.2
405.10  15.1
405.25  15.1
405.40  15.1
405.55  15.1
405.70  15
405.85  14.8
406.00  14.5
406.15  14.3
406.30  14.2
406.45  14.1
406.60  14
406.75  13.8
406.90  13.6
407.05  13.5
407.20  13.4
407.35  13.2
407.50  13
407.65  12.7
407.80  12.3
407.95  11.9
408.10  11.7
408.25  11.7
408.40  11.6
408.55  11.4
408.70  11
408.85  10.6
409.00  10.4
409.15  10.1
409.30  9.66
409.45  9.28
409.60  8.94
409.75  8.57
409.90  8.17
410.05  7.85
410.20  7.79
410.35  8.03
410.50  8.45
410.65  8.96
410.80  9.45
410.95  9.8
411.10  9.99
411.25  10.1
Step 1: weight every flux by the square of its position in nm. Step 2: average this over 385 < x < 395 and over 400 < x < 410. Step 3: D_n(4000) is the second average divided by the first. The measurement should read 1.1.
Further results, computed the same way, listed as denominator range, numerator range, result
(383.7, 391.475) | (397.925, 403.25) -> 1.16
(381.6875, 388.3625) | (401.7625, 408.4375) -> 1.20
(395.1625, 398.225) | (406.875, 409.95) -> 1.11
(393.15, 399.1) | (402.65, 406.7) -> 1.32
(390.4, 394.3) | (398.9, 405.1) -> 1.10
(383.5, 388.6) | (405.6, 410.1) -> 1.00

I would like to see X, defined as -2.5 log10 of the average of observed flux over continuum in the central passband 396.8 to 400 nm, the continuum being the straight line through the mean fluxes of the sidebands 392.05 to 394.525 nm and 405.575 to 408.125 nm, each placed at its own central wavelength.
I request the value 0.20 mag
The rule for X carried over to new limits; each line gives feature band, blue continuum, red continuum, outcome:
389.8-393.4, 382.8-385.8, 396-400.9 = -0.112 mag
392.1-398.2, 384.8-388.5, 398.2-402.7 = 0.128 mag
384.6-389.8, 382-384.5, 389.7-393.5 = 0.041 mag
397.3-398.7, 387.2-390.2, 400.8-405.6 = 0.261 mag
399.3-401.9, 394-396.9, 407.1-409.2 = -0.226 mag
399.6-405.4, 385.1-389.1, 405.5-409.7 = -0.210 mag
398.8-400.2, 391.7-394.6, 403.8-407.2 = 0.078 mag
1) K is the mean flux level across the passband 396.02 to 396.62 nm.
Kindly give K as 10.4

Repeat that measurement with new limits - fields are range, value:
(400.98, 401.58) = 15.1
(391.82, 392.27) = 14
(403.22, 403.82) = 15.8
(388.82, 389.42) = 11.2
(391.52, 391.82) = 13.9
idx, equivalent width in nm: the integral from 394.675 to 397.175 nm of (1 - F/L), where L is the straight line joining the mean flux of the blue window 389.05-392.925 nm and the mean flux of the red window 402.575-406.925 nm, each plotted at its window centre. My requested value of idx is 0.52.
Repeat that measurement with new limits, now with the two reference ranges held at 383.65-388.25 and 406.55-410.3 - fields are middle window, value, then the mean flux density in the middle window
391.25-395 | -0.40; 14.2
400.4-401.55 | -0.29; 15.1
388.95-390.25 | 0.12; 12.1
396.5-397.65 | 0.26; 9.64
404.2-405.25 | -0.36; 15.5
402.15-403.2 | -0.36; 15.8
